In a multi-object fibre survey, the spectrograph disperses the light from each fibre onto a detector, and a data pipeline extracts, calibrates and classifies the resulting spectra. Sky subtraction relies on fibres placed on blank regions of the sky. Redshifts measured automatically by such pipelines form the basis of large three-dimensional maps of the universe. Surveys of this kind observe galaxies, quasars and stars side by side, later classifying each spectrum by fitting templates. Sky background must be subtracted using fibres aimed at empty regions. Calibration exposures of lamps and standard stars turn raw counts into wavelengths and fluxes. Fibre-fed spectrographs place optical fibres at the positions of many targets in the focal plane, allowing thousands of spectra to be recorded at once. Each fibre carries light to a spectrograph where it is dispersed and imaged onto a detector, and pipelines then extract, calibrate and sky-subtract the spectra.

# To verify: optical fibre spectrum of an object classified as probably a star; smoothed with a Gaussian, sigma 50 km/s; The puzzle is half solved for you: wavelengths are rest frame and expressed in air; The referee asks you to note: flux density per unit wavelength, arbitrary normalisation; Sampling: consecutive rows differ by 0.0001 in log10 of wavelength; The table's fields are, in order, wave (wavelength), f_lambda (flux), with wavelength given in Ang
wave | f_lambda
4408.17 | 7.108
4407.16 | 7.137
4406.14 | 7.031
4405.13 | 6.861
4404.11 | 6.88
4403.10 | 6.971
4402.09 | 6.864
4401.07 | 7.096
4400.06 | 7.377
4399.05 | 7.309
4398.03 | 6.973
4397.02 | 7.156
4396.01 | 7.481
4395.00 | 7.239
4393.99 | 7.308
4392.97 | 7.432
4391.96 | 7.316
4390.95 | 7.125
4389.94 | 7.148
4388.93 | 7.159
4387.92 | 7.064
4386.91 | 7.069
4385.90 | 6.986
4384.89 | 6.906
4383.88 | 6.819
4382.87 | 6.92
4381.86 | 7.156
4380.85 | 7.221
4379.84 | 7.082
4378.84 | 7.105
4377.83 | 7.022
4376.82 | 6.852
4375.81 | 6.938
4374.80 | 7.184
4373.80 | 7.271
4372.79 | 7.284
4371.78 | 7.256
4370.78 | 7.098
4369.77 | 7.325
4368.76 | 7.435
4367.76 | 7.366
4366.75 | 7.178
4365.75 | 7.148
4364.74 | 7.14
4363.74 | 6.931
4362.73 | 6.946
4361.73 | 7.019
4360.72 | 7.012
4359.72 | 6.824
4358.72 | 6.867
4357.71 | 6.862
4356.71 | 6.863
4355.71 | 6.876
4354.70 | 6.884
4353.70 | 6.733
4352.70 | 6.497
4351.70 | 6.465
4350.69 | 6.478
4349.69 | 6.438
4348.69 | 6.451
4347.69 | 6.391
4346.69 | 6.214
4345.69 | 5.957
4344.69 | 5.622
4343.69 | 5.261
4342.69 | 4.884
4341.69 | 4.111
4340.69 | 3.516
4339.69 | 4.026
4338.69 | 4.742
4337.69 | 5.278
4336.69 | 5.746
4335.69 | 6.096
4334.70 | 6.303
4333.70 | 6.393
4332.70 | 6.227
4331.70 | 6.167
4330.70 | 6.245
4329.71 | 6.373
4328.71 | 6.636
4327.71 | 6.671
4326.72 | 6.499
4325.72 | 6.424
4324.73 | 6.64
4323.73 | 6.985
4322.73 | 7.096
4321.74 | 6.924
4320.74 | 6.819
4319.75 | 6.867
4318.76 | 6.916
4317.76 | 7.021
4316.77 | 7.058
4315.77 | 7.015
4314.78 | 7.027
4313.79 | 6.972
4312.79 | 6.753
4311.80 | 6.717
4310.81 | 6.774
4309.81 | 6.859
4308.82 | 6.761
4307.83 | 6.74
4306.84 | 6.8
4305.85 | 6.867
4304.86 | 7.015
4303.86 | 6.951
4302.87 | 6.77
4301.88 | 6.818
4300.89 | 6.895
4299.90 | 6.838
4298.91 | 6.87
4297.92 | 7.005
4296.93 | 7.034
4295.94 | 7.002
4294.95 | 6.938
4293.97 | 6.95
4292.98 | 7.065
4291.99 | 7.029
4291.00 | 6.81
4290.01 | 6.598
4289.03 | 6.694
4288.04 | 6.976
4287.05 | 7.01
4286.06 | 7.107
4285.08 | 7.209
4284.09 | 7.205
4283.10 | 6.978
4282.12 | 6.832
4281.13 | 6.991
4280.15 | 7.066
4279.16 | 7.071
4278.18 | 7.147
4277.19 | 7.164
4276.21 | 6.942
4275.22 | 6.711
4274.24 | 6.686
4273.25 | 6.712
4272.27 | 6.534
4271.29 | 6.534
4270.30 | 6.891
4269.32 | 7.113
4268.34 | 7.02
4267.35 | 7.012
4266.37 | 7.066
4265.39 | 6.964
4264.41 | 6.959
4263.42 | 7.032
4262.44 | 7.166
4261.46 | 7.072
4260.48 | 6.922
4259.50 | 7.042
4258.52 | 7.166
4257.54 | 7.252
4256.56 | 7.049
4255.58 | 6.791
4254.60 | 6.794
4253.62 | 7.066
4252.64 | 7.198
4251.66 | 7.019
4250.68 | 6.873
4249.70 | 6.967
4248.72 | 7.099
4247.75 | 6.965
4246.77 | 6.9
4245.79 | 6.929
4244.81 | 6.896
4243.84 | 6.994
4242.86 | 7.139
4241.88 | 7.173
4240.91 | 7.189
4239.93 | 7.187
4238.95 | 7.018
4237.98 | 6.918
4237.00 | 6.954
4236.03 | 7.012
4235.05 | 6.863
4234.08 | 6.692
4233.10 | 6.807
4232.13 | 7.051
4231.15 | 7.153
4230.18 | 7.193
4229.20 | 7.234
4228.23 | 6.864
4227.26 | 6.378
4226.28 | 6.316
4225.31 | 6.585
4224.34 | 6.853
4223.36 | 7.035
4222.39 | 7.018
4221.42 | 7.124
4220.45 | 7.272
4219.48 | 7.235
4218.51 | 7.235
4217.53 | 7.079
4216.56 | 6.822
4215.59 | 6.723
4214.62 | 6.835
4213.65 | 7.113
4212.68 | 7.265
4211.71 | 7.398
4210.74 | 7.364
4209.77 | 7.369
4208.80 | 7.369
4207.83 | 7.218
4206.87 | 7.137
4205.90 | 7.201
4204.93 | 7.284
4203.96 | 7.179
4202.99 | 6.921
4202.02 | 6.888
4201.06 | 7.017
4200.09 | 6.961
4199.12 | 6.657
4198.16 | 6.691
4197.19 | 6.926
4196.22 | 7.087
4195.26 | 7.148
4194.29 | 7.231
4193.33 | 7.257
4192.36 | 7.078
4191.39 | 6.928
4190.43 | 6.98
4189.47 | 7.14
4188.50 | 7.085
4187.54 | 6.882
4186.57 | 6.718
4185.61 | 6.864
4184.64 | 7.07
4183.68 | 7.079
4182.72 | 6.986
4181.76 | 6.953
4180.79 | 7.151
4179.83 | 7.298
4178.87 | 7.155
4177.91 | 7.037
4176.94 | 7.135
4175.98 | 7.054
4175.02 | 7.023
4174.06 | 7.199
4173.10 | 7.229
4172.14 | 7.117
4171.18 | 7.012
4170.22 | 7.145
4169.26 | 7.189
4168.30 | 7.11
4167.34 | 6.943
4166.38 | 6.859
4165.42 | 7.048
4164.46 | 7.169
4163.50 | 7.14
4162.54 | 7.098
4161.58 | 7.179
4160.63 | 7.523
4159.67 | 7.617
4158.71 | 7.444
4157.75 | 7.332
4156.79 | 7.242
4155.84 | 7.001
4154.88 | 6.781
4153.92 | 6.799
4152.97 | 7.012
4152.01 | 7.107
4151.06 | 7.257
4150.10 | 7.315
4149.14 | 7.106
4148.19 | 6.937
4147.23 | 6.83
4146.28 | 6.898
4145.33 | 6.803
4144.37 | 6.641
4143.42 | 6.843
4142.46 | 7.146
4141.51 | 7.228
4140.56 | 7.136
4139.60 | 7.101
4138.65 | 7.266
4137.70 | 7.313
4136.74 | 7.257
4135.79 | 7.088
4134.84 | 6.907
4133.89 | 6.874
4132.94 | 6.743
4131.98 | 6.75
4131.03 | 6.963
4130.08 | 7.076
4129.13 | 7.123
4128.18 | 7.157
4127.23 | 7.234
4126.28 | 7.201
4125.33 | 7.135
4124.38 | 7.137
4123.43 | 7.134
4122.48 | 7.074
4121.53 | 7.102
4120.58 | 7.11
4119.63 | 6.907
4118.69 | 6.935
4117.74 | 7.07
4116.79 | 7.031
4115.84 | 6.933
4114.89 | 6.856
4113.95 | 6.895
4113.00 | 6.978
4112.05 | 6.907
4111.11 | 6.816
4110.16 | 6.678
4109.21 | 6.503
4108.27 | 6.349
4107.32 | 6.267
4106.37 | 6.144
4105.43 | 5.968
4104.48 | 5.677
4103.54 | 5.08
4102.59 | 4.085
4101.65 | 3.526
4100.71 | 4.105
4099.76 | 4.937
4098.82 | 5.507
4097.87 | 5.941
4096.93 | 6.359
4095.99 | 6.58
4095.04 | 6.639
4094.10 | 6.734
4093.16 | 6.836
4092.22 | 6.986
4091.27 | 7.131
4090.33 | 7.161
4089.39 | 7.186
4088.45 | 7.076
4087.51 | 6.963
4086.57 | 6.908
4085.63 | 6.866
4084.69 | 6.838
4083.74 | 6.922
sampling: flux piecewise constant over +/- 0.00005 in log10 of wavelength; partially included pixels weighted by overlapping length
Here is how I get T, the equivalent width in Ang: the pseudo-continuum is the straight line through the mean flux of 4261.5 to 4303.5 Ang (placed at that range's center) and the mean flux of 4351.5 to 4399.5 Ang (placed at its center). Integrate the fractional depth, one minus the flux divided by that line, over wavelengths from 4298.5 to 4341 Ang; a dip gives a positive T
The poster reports 2.98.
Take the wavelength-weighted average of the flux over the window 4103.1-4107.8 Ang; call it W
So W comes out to 5.83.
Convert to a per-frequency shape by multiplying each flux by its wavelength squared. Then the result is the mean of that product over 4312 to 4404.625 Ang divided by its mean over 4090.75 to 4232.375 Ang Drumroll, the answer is 1.07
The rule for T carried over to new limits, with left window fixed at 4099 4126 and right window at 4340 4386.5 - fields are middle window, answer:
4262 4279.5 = -1.04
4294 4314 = -0.87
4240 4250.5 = -0.84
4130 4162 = -3.50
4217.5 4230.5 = -0.95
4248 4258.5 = -0.81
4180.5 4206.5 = -2.32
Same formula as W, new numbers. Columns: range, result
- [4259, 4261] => 6.99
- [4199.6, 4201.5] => 6.97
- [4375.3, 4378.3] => 6.92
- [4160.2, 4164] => 7.24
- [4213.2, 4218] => 6.92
